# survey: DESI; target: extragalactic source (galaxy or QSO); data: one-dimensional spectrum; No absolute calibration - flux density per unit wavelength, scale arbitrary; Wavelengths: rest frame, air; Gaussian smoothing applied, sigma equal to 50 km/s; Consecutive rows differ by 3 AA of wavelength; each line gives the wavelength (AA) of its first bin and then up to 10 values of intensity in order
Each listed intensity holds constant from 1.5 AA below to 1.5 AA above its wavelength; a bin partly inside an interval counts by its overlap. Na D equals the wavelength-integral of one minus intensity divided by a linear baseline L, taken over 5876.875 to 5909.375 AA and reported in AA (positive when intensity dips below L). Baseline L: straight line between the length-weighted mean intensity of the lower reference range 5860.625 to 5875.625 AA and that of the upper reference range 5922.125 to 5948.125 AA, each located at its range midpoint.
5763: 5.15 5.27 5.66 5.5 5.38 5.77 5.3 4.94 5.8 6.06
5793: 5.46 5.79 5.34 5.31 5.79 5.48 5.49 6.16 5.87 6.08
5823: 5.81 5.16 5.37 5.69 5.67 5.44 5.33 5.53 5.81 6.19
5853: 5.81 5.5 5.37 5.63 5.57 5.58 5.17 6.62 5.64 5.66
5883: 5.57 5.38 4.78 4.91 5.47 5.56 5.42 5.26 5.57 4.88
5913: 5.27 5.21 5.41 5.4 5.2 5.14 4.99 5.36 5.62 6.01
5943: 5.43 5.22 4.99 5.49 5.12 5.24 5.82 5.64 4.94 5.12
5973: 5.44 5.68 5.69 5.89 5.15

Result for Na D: 1.3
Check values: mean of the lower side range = 5.71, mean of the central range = 5.36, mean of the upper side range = 5.36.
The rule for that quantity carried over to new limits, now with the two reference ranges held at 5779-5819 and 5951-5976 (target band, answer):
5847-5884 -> -1.3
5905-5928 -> 0.7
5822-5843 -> 0.3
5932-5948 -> -0.3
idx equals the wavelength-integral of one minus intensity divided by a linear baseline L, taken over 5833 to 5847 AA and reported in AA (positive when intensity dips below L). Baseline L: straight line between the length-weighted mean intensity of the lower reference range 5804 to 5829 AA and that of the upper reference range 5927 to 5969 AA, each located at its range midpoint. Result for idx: 0.3 AA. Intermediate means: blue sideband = 5.71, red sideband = 5.36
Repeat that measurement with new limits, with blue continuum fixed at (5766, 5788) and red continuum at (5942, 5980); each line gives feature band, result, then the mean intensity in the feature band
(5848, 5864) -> -0.83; 5.7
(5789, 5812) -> -0.58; 5.58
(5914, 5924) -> 0.11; 5.33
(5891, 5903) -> 0.10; 5.35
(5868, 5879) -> -0.74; 5.77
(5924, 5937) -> 0.38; 5.22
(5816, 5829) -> -0.59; 5.68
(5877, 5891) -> 0.11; 5.36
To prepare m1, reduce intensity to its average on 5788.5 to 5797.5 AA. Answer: 5.77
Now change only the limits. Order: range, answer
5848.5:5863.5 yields 5.7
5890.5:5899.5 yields 5.31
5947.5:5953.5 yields 5.24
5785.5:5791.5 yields 5.93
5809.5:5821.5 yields 5.9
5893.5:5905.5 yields 5.43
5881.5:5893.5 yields 5.16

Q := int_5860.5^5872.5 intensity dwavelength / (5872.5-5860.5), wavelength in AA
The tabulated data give 5.49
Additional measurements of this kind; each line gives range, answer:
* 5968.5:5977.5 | 5.41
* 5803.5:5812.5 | 5.59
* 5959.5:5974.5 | 5.39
